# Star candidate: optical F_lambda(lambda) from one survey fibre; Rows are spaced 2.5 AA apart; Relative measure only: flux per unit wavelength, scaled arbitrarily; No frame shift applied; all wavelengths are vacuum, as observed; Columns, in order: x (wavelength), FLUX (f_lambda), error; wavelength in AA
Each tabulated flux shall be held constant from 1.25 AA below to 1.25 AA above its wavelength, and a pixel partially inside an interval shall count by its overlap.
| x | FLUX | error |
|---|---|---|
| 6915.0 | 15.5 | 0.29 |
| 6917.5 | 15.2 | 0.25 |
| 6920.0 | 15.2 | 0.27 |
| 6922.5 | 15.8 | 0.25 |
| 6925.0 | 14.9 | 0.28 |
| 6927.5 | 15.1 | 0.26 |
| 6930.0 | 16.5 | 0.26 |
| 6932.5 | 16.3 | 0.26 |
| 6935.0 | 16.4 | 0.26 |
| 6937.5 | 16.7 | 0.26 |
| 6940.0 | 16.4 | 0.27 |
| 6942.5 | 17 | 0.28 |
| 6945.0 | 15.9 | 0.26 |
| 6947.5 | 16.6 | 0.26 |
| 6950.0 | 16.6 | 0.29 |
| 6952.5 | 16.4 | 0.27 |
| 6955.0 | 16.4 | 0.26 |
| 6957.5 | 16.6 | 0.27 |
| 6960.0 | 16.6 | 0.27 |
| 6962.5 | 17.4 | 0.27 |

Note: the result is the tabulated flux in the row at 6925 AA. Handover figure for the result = 14.9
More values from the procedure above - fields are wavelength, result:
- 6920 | 15.2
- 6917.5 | 15.2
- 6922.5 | 15.8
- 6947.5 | 16.6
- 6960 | 16.6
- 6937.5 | 16.7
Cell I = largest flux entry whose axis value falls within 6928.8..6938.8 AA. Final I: 16.7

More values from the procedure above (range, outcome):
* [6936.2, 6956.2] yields 17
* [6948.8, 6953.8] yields 16.6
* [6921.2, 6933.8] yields 16.5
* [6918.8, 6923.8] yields 15.8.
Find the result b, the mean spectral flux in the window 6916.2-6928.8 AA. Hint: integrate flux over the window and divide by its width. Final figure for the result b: 15.2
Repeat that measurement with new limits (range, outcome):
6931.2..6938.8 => 16.5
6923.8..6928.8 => 15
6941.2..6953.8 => 16.5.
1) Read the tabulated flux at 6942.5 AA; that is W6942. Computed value 17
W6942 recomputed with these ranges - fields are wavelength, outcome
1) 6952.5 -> 16.4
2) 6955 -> 16.4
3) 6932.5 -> 16.3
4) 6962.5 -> 17.4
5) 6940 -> 16.4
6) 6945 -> 15.9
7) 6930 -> 16.5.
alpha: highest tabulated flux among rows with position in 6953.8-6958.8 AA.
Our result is 16.6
